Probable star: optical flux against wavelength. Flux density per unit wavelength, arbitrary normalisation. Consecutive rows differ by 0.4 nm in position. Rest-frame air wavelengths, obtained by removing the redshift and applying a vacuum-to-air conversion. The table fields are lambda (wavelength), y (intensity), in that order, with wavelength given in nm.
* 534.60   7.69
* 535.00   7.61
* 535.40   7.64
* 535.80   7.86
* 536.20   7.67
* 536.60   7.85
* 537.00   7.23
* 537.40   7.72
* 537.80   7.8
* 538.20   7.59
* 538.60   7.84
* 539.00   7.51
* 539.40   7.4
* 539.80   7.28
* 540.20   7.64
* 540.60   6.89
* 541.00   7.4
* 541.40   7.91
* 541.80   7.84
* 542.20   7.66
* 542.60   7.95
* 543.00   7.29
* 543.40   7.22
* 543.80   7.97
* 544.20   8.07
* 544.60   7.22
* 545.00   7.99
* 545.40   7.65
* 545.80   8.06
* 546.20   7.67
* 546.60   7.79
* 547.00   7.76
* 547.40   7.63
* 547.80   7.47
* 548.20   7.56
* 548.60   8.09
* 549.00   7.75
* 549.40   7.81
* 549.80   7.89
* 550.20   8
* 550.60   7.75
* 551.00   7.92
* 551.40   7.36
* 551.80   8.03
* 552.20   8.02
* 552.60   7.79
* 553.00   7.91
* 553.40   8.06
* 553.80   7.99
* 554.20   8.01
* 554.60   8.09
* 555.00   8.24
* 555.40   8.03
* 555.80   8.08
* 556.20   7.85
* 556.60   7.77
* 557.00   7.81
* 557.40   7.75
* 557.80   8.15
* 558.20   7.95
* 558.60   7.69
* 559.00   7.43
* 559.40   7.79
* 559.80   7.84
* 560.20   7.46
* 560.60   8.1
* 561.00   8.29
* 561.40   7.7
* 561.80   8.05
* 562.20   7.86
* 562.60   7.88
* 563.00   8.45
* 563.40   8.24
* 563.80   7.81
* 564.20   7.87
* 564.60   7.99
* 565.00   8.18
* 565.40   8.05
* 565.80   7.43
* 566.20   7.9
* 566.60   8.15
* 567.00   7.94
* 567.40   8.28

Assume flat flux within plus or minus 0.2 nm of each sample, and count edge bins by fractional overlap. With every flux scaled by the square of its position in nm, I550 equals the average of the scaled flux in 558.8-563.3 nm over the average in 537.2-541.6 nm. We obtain 1.13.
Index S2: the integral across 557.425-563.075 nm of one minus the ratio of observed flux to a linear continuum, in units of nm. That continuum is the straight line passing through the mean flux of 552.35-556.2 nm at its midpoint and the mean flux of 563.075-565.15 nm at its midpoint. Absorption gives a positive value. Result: 0.101 nm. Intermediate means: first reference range 8.01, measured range 7.89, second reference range 8.04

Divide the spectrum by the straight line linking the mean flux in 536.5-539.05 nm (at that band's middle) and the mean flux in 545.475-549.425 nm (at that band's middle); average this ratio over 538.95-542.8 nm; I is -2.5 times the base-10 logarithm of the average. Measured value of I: 0.02 mag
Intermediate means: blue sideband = 7.65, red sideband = 7.75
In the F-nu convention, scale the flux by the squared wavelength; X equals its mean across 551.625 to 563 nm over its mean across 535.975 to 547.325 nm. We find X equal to 1.1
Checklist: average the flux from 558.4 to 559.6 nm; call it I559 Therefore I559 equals 7.64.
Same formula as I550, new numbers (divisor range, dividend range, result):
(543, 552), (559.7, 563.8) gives 1.08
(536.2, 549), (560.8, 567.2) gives 1.13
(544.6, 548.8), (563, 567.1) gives 1.10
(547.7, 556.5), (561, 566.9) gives 1.05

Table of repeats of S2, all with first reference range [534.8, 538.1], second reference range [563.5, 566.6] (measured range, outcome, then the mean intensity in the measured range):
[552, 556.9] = -0.10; 7.98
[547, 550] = 0.01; 7.74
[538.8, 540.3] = 0.05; 7.45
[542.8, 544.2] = 0.03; 7.58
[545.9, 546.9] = 0.00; 7.77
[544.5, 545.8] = 0.00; 7.72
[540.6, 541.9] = 0.02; 7.58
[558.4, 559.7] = 0.04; 7.65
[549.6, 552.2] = -0.01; 7.84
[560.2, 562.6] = -0.02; 7.95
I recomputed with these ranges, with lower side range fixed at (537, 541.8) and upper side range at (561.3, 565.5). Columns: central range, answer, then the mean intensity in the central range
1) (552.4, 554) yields -0.02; 7.94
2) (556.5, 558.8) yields 0.01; 7.86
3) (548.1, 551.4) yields -0.01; 7.83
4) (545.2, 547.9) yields -0.01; 7.73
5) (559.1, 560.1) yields 0.03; 7.74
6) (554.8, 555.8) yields -0.04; 8.12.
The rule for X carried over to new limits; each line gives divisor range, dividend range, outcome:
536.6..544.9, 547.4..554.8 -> 1.08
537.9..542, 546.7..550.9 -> 1.07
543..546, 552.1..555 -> 1.07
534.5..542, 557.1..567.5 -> 1.14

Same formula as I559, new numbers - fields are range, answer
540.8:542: 7.72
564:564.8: 7.93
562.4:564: 8.09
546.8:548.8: 7.7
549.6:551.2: 7.89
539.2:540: 7.34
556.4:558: 7.87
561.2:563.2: 7.99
